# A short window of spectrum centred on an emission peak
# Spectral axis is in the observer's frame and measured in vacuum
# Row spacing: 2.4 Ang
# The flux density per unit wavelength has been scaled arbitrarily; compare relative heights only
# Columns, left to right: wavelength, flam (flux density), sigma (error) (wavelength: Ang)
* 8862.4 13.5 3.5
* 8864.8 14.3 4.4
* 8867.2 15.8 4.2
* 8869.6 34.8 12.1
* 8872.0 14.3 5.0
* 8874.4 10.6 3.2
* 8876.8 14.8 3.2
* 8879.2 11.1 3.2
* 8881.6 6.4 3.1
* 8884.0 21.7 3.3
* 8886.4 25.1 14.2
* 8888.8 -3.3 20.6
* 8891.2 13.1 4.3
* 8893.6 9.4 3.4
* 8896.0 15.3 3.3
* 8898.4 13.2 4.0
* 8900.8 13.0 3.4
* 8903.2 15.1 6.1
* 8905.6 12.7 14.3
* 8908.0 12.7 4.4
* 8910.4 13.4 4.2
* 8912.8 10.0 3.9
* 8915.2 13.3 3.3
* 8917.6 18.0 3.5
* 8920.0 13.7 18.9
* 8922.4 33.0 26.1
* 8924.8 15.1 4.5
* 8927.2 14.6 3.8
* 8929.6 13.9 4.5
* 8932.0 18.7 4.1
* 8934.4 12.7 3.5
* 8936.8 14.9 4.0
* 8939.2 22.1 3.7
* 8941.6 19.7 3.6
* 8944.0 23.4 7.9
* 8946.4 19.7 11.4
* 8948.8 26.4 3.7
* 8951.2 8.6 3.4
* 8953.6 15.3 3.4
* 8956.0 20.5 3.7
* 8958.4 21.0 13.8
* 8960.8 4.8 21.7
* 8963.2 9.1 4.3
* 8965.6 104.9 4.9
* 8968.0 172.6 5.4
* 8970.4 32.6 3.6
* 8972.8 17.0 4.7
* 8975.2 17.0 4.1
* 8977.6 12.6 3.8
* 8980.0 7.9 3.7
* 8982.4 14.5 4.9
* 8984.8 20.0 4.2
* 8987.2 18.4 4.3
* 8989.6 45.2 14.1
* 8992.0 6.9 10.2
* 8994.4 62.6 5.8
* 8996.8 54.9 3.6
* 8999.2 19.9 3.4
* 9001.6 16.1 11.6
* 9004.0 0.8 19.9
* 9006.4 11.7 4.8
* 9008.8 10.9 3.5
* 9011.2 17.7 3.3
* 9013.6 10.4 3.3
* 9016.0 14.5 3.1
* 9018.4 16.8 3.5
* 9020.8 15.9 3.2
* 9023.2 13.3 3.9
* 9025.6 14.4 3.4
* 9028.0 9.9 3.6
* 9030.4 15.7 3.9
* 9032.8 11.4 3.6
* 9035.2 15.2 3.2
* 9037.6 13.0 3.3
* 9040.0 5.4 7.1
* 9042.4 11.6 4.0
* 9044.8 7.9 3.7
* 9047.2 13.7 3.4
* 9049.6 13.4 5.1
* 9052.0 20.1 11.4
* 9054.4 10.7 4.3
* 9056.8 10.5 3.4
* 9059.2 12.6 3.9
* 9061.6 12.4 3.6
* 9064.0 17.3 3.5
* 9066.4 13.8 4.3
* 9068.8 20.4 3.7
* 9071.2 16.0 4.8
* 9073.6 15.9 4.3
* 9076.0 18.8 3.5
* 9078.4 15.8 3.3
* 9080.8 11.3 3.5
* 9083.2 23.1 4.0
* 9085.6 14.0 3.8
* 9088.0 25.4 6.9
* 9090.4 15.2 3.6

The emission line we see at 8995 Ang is [N II] 6583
